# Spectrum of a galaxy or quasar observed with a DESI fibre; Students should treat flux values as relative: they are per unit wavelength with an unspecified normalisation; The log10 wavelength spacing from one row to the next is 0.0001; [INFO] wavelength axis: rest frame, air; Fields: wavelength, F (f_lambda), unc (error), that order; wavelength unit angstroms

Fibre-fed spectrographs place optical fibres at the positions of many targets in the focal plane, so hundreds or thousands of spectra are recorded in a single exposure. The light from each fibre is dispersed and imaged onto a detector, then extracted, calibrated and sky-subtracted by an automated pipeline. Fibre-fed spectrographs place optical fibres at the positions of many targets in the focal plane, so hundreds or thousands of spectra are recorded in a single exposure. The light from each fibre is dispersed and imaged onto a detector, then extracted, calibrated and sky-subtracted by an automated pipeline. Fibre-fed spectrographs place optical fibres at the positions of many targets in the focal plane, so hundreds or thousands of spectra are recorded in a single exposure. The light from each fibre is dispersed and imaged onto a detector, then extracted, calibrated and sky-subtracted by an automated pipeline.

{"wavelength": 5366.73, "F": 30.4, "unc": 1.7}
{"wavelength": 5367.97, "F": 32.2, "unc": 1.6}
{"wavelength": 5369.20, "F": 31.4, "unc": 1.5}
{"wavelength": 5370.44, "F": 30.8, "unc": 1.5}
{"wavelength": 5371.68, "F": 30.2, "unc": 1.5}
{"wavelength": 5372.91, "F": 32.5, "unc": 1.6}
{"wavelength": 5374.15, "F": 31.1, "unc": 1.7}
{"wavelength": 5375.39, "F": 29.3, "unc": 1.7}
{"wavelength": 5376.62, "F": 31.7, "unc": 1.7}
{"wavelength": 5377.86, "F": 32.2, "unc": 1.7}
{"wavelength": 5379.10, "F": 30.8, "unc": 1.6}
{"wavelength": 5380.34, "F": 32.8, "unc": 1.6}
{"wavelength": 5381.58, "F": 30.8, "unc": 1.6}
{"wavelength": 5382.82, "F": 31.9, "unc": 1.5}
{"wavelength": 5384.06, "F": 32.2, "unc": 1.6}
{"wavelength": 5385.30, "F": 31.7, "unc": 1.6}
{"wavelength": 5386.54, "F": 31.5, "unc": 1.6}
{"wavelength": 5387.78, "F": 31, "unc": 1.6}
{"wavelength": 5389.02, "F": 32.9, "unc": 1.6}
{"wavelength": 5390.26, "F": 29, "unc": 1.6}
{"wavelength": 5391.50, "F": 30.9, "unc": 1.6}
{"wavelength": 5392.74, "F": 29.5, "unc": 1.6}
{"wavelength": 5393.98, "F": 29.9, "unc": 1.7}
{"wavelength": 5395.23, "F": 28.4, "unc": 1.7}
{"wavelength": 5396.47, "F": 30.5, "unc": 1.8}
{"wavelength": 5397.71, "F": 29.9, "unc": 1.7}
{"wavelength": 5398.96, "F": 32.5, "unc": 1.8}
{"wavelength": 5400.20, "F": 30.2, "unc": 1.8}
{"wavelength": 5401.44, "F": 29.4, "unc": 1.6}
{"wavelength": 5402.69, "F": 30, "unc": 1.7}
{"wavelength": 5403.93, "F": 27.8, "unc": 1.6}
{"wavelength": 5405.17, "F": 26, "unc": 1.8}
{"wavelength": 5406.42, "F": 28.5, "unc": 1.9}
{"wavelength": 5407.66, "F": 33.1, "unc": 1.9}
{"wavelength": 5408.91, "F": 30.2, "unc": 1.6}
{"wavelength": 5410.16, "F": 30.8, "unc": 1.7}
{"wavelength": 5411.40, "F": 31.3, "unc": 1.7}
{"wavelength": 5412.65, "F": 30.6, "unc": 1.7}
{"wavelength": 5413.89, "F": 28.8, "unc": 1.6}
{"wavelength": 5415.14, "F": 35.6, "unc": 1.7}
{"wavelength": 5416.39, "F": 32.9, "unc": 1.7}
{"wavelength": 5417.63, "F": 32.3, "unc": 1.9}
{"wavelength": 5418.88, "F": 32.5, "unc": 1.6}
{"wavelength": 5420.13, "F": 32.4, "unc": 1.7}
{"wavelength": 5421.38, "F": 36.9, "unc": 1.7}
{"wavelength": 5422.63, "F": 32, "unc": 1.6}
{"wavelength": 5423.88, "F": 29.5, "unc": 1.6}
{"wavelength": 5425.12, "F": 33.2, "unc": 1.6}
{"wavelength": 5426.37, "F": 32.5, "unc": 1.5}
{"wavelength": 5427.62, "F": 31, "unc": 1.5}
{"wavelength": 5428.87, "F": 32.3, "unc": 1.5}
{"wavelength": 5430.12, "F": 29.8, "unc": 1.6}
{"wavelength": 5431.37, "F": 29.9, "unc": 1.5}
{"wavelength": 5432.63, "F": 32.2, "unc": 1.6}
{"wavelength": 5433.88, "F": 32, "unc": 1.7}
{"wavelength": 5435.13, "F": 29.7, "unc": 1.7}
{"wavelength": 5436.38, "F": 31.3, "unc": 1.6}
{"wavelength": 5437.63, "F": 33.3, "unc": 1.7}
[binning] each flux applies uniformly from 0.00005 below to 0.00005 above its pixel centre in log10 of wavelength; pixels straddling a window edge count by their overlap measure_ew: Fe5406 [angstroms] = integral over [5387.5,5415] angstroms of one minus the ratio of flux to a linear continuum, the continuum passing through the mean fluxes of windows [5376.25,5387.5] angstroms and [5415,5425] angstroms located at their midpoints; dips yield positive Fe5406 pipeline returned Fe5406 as 1.8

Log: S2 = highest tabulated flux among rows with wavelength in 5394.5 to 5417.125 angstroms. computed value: 35.6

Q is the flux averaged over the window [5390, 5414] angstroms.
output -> 29.9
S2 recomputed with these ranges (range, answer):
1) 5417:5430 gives 36.9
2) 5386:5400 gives 32.9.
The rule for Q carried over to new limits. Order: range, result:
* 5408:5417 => 31.5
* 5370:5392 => 31.3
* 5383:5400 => 30.8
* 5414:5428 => 32.7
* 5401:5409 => 29.2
